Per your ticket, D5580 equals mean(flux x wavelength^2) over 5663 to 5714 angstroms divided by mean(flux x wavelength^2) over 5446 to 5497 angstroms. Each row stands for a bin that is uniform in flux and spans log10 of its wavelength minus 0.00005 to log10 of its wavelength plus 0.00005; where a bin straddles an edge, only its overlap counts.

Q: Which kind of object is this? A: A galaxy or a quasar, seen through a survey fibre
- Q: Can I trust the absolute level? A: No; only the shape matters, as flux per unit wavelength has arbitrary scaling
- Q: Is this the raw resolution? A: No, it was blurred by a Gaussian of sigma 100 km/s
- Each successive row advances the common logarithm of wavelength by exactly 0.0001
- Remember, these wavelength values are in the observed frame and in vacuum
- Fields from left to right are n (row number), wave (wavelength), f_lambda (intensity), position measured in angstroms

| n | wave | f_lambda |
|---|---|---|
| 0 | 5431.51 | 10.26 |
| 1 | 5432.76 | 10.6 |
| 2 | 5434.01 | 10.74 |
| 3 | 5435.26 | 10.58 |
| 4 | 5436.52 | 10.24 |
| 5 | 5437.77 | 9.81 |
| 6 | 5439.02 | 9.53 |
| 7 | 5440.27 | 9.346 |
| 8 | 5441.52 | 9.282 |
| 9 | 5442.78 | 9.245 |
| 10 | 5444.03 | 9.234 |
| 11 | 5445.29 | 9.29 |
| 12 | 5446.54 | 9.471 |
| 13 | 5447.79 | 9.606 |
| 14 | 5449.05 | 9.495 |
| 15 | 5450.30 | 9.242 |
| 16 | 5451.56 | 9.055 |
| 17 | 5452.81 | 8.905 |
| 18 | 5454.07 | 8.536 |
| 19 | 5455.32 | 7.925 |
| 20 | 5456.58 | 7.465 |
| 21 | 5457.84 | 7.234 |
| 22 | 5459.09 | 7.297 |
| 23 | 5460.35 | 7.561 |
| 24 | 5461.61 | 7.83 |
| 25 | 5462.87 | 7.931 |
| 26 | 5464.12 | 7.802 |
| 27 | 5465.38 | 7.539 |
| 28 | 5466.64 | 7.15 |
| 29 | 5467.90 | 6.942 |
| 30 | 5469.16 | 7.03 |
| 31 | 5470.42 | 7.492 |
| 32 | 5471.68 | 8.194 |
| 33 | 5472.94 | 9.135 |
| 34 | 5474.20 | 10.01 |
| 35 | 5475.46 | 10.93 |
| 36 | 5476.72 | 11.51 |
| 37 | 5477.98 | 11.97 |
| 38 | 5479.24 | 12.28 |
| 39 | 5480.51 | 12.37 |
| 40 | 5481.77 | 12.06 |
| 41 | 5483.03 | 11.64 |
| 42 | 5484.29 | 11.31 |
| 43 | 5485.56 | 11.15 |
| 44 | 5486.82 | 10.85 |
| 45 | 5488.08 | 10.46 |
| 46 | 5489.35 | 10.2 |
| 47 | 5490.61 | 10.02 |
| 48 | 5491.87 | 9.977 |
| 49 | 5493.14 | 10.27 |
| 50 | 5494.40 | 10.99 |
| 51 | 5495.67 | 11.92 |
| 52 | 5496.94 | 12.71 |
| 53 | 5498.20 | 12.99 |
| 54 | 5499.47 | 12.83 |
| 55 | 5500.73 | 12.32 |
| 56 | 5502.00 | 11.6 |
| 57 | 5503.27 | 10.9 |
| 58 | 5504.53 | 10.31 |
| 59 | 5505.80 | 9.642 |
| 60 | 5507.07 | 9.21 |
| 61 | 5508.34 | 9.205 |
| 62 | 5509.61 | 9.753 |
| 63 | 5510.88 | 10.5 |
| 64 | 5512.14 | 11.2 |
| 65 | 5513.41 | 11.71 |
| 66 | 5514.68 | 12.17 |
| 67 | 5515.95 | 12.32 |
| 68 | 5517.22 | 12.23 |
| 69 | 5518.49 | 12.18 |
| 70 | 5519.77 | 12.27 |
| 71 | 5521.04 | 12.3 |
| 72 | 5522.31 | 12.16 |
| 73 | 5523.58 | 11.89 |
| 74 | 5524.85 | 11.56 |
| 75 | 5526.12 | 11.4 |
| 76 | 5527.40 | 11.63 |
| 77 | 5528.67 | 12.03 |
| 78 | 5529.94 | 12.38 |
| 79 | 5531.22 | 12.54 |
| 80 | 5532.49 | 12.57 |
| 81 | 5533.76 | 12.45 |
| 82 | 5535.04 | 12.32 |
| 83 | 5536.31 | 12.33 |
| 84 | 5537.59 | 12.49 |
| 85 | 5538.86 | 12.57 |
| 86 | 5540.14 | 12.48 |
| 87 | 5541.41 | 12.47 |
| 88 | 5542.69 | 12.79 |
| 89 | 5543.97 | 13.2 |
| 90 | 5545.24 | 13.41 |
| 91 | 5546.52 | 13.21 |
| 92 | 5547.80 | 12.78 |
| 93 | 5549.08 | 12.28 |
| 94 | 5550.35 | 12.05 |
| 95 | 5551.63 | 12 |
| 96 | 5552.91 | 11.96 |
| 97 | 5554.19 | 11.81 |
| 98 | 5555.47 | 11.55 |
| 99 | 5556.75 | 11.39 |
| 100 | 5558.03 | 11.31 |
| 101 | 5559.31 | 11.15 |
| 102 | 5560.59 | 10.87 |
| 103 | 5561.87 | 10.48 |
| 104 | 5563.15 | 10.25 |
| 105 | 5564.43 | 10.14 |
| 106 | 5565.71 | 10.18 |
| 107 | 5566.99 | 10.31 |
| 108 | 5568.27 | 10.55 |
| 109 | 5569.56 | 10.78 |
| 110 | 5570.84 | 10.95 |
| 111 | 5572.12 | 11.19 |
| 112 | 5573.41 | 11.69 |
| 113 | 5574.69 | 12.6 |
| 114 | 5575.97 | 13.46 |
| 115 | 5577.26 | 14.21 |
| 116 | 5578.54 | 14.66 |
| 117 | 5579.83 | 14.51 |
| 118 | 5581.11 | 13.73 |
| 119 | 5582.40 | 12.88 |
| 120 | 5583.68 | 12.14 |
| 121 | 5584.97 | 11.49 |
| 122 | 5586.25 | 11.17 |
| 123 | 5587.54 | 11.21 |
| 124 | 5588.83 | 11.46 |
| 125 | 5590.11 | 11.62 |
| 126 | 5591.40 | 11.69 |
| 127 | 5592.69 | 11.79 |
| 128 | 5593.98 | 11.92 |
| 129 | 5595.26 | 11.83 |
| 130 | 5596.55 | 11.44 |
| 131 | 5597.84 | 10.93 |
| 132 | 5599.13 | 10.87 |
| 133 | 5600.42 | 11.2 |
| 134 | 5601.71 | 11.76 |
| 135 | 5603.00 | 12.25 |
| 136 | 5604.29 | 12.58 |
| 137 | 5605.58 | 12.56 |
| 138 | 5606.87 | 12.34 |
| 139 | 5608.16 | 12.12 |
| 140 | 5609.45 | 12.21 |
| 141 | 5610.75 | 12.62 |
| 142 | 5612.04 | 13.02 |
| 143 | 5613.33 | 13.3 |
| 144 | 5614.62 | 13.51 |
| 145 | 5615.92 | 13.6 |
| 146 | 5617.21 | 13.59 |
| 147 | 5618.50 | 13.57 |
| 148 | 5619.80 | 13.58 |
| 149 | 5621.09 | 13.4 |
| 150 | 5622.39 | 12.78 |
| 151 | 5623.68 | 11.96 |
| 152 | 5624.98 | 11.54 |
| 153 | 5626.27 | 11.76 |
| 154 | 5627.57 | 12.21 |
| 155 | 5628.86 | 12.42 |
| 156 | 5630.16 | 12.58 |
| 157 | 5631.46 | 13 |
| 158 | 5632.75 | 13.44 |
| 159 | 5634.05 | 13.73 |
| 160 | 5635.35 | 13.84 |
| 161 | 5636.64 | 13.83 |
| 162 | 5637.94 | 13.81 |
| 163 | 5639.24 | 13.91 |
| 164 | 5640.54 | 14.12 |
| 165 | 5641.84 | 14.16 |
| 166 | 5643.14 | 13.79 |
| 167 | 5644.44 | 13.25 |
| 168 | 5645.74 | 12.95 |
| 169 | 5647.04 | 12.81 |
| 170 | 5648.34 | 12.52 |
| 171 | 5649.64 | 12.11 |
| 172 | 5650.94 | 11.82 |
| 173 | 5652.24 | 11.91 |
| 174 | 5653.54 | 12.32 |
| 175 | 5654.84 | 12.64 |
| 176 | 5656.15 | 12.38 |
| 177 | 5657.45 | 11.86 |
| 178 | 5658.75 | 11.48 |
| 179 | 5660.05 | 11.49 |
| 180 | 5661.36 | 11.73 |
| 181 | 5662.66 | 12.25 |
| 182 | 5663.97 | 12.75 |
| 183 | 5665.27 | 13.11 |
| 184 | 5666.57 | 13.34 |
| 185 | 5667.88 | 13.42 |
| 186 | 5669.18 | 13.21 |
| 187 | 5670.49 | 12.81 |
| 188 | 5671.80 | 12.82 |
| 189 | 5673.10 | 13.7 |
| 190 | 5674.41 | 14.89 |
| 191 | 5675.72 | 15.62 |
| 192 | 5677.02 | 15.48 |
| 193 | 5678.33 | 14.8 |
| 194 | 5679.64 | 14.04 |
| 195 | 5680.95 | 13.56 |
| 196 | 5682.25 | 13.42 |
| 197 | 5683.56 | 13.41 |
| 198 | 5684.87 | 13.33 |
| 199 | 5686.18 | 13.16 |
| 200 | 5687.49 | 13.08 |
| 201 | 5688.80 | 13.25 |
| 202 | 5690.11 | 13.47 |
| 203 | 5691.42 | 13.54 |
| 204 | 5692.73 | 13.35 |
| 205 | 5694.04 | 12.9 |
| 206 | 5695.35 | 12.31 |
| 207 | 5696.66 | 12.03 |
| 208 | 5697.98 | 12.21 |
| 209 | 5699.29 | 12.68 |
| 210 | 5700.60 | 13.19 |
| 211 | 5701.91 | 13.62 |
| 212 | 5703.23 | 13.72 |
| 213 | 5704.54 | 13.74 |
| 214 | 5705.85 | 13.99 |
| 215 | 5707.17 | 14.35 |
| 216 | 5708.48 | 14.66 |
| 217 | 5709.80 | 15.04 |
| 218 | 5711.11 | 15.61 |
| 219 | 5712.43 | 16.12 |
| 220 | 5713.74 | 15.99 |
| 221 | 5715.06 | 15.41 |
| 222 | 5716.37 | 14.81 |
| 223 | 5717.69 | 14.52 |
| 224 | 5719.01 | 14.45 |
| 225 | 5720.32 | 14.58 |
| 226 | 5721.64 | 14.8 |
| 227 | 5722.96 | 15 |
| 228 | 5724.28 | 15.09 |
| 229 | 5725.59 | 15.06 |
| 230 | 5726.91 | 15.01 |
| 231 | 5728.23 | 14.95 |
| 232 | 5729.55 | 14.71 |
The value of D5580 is 1.56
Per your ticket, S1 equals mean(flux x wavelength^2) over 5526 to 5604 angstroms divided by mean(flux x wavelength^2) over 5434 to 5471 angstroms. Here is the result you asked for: 1.45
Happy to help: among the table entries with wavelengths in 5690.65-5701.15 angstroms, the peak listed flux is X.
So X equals 13.54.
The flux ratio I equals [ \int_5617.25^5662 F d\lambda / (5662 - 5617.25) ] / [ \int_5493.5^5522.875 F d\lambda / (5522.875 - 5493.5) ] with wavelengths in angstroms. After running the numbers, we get 1.12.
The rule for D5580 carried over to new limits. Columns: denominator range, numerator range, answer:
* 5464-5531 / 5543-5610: 1.13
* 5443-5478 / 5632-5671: 1.61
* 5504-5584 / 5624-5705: 1.15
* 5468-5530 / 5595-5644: 1.21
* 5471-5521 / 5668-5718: 1.34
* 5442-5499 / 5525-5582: 1.29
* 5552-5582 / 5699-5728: 1.31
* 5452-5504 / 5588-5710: 1.39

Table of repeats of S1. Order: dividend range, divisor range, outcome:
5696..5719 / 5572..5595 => 1.20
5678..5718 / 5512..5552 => 1.19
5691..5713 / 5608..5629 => 1.10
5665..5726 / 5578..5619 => 1.17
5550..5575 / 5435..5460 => 1.29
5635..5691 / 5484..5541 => 1.21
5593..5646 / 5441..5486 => 1.47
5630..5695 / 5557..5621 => 1.13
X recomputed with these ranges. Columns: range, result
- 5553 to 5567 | 11.81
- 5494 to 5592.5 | 14.66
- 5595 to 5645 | 14.16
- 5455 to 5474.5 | 10.01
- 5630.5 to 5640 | 13.91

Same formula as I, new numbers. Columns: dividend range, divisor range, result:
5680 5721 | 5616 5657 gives 1.07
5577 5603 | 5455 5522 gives 1.18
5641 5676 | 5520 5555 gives 1.04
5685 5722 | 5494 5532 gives 1.20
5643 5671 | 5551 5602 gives 1.07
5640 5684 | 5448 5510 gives 1.34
